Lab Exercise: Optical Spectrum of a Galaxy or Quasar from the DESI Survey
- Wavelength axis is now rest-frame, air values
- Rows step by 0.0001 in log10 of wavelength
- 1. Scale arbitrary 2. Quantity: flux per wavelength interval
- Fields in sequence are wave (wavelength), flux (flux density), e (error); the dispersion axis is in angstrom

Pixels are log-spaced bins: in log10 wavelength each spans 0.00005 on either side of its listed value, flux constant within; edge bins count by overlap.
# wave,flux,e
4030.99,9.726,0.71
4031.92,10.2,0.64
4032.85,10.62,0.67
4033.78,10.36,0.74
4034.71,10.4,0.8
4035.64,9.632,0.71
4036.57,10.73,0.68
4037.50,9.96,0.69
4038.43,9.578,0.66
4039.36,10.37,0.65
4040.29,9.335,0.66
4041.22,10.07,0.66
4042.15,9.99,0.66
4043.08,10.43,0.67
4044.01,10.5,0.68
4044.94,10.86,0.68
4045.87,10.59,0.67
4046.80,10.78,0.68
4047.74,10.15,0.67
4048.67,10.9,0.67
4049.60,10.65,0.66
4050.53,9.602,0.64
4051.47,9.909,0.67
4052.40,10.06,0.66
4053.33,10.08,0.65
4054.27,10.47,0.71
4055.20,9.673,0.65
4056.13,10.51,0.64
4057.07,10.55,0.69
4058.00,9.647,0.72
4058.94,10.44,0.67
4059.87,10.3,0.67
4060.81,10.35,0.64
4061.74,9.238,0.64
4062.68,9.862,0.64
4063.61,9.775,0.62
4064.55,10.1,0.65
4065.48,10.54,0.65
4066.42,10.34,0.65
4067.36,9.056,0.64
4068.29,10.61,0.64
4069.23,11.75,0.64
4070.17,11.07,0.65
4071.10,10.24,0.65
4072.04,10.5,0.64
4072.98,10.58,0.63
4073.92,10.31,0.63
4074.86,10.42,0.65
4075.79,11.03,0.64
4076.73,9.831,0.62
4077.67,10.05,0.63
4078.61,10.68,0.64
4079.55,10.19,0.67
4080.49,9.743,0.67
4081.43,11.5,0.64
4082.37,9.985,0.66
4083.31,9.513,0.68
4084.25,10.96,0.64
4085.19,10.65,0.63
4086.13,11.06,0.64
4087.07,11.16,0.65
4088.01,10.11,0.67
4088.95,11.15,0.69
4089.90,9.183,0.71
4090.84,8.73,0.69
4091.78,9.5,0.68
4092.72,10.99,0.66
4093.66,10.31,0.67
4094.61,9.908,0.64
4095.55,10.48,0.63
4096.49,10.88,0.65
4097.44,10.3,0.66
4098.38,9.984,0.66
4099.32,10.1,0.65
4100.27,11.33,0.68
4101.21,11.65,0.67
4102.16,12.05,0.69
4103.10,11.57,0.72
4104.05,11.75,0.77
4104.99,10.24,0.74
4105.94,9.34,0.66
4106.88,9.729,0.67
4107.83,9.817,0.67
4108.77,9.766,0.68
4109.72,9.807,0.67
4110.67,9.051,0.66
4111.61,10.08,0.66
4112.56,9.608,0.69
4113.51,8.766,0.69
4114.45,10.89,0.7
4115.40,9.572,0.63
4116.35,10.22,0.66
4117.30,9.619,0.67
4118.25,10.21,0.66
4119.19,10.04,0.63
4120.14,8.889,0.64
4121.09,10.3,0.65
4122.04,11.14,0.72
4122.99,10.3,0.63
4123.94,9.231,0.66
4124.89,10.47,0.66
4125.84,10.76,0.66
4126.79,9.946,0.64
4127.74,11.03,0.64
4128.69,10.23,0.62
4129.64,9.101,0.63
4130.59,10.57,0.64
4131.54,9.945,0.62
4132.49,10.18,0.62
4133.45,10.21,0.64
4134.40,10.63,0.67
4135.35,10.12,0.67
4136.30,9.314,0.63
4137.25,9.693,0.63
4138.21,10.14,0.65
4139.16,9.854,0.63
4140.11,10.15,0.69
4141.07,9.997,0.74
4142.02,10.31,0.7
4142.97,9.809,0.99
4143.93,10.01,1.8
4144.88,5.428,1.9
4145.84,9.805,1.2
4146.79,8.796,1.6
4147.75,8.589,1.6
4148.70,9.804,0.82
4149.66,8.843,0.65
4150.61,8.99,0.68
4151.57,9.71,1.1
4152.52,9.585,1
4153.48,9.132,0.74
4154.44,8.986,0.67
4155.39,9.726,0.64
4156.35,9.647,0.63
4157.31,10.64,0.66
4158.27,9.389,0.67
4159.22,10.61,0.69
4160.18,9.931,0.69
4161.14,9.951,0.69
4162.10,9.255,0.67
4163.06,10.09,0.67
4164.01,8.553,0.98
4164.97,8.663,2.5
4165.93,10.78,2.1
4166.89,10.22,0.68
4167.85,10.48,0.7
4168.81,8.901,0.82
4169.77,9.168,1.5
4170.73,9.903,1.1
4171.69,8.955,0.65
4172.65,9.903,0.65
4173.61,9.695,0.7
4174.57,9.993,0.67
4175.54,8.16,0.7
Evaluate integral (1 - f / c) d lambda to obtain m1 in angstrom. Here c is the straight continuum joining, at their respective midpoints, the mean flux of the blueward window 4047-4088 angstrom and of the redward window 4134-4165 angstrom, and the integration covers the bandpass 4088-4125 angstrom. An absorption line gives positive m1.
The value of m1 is -0.8 angstrom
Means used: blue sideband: 10.3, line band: 10.2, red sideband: 9.53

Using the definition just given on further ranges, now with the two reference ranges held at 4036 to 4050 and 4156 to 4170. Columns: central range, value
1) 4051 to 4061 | 0.1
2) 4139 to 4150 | 0.6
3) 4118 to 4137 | -0.4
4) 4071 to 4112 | -1.1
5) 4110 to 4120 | 0.2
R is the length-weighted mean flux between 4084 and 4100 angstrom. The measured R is 10.3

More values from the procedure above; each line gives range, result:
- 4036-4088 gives 10.3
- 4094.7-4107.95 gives 10.7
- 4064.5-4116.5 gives 10.3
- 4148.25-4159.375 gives 9.56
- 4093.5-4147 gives 10.1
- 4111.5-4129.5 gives 10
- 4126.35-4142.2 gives 10.1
